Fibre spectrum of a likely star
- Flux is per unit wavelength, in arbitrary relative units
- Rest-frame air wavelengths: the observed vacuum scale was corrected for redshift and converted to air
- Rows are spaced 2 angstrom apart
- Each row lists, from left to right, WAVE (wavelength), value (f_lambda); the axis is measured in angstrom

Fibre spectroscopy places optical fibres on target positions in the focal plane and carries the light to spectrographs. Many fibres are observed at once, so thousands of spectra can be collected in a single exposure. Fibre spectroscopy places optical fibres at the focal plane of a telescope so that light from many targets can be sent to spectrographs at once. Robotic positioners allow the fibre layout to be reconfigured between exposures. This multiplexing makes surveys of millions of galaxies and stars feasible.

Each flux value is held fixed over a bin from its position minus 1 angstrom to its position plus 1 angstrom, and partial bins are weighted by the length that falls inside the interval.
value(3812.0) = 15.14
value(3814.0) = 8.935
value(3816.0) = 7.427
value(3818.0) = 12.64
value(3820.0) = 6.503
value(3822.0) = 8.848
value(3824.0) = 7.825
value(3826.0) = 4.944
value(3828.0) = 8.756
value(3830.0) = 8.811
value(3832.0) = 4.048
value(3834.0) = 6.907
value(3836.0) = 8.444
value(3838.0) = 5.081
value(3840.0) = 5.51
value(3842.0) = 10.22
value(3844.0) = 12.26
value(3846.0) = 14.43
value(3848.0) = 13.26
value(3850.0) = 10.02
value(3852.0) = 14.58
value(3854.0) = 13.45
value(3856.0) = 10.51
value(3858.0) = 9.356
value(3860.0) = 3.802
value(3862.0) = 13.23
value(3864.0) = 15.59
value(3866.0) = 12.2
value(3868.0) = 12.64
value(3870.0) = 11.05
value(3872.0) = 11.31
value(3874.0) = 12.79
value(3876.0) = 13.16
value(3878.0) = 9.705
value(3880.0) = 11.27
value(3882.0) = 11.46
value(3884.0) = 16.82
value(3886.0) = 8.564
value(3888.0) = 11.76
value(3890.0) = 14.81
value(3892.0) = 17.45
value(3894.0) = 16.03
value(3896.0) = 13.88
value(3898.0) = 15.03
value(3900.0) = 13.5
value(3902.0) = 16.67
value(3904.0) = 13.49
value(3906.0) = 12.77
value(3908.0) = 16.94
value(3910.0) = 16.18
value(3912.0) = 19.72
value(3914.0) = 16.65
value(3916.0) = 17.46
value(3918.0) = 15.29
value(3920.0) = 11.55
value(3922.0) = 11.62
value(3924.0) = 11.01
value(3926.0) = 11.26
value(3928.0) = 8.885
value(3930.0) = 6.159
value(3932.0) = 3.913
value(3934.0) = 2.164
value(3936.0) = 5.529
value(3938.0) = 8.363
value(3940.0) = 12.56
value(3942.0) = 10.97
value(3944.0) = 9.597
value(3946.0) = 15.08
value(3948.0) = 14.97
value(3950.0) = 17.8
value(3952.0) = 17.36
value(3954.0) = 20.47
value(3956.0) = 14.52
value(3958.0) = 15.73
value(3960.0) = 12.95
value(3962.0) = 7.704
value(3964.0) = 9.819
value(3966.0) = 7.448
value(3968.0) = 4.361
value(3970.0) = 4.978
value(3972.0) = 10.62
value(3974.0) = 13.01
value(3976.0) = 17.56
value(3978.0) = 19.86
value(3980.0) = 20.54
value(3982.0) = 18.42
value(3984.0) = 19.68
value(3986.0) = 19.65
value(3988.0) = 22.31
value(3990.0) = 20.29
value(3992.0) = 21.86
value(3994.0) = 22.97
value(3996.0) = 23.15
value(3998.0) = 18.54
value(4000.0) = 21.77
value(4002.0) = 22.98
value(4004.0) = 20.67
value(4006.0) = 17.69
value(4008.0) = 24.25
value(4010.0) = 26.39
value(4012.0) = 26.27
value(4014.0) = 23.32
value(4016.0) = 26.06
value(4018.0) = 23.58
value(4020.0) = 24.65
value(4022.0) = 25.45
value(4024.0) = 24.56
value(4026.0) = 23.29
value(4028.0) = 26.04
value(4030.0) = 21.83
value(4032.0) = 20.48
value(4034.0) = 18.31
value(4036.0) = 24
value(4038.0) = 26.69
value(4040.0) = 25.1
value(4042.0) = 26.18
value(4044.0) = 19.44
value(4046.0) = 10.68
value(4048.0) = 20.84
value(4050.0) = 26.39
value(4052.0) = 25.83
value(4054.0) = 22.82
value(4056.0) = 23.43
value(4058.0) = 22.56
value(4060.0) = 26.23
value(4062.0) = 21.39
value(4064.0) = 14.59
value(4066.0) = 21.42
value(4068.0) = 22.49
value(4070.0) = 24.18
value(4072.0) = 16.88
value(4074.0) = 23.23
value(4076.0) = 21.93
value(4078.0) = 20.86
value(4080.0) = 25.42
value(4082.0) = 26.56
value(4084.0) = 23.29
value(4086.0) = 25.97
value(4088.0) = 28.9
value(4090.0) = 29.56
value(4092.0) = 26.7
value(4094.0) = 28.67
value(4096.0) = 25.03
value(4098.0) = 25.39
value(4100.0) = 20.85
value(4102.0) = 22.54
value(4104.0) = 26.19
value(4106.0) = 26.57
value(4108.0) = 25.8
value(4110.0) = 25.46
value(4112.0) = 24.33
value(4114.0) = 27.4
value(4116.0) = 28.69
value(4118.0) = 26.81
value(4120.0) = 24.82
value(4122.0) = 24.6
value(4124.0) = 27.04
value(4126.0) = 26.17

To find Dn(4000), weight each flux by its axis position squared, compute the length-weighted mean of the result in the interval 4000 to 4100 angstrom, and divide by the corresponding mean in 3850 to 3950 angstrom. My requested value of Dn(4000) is 2.05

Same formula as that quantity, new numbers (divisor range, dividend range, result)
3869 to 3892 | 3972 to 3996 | 1.66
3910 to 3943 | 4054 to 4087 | 2.21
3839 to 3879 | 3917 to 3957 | 1.04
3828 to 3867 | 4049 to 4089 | 2.58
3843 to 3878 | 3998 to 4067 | 2.08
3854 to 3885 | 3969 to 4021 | 1.86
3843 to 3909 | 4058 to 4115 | 2.09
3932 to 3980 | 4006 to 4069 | 2.01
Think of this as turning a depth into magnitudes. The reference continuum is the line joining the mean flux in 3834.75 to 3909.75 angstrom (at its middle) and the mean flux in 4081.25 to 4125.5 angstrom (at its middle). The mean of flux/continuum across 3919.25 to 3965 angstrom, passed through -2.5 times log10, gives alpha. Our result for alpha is 0.41 mag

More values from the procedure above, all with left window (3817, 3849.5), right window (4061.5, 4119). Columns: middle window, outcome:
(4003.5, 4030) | -0.20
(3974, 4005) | -0.12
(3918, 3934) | 0.48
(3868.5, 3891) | -0.05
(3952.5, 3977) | 0.38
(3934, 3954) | 0.25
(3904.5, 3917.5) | -0.22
